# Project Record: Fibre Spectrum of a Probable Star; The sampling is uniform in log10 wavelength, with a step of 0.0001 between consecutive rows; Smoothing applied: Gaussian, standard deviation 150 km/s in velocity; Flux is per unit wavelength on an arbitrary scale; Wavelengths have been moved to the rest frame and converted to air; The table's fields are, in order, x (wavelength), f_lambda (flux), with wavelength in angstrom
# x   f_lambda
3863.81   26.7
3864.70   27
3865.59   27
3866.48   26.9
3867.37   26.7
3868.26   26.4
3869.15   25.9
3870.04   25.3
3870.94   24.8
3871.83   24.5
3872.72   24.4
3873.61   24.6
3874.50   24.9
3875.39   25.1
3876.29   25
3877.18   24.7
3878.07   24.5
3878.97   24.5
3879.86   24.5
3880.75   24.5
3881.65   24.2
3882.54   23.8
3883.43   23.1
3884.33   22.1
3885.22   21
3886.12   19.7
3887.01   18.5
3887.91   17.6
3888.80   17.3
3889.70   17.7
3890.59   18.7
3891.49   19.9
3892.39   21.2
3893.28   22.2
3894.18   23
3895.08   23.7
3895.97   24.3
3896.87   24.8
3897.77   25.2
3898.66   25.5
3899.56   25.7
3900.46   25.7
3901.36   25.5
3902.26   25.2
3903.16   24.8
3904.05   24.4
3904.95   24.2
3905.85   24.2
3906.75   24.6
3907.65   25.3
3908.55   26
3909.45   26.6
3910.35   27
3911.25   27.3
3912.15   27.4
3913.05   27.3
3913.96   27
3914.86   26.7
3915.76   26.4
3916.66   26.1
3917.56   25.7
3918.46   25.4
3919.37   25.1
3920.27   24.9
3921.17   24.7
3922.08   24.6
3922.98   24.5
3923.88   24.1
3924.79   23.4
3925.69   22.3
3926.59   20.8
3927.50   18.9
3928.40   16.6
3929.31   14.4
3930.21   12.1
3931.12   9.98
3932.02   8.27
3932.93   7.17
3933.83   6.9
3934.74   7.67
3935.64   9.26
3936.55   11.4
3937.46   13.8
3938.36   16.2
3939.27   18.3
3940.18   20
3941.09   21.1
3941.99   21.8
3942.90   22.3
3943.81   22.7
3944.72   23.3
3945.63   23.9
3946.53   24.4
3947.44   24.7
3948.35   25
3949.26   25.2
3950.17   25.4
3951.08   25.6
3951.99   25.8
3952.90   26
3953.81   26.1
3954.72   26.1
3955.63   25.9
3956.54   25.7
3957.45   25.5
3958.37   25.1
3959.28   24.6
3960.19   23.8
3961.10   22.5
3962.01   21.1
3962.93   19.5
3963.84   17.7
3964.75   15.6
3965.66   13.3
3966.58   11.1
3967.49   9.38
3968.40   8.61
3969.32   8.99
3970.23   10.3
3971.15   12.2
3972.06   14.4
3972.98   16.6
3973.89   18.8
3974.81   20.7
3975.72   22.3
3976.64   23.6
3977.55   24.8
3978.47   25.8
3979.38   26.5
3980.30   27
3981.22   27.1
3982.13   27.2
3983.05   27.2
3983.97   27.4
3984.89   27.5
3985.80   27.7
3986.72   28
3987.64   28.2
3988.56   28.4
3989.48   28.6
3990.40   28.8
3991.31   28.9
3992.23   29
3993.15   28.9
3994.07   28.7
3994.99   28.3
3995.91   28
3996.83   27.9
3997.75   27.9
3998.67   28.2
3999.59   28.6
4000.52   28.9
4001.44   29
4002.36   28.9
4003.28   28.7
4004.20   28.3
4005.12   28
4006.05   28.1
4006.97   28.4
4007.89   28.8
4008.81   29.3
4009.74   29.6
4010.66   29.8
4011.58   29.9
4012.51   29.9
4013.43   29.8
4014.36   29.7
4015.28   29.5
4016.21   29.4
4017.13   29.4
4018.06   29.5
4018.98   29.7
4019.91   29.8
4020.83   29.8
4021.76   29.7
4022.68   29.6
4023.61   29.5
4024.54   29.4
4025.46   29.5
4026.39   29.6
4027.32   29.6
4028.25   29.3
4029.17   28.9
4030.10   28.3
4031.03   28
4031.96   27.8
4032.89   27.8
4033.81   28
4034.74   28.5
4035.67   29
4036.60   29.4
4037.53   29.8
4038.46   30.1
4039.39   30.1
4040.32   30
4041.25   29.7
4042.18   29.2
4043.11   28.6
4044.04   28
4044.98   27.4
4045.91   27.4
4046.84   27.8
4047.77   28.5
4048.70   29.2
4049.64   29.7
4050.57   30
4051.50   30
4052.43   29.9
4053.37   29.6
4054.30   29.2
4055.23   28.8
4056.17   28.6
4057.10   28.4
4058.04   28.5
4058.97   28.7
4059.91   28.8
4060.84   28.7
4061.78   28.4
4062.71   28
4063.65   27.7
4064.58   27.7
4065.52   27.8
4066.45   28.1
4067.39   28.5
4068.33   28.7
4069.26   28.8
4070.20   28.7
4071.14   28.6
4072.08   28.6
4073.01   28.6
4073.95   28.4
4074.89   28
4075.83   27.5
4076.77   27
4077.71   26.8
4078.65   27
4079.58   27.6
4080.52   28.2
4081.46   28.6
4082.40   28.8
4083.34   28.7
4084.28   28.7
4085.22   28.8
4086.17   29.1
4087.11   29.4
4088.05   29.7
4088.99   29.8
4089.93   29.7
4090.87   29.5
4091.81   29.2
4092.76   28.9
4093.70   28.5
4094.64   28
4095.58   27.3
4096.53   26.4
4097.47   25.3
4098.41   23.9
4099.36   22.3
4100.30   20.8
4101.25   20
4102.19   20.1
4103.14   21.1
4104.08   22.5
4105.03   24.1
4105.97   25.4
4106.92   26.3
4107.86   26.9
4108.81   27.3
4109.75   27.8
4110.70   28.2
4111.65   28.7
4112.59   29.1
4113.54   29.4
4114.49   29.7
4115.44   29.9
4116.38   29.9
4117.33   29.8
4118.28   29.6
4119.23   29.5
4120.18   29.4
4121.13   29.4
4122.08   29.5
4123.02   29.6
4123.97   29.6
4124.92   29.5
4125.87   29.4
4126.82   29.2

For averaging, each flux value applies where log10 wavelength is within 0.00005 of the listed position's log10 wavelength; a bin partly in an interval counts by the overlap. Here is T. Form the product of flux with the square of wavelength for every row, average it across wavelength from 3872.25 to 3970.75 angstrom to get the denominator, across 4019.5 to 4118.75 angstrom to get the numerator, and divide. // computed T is 1.4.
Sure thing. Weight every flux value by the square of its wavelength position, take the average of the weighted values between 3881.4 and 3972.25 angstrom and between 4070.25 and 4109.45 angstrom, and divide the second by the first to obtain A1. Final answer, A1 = 1.38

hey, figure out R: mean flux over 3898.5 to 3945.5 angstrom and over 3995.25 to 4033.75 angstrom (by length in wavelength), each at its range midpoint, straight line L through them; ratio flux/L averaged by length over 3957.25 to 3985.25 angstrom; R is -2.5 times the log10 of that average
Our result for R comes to 0.26 mag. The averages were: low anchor 21.3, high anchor 29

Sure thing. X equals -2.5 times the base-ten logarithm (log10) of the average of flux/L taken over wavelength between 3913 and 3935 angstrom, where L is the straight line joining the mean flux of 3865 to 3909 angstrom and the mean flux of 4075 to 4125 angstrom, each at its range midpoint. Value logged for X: 0.21 mag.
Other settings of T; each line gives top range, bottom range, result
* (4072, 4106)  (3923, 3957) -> 1.47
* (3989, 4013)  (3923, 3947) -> 1.74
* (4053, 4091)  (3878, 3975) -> 1.45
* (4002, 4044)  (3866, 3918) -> 1.29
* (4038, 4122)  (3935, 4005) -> 1.28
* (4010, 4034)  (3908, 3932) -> 1.34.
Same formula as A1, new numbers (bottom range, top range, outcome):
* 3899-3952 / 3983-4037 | 1.38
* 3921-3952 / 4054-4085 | 1.60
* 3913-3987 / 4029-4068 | 1.45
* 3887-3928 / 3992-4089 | 1.28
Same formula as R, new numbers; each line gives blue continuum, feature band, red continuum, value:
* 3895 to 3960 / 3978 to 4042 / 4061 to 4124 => -0.15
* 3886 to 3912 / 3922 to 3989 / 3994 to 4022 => 0.28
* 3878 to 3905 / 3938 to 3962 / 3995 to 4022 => 0.10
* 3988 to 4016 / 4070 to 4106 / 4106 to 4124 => 0.07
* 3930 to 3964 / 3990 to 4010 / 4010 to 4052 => -0.11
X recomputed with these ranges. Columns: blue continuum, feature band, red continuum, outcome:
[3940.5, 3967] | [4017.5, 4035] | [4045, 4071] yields -0.09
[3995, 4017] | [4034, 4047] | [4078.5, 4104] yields -0.03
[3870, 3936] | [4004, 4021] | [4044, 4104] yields -0.14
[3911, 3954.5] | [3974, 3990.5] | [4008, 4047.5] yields -0.04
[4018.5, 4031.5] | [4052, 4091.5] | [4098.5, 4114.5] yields -0.06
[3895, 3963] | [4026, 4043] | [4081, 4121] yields -0.15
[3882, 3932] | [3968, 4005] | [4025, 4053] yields 0.07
